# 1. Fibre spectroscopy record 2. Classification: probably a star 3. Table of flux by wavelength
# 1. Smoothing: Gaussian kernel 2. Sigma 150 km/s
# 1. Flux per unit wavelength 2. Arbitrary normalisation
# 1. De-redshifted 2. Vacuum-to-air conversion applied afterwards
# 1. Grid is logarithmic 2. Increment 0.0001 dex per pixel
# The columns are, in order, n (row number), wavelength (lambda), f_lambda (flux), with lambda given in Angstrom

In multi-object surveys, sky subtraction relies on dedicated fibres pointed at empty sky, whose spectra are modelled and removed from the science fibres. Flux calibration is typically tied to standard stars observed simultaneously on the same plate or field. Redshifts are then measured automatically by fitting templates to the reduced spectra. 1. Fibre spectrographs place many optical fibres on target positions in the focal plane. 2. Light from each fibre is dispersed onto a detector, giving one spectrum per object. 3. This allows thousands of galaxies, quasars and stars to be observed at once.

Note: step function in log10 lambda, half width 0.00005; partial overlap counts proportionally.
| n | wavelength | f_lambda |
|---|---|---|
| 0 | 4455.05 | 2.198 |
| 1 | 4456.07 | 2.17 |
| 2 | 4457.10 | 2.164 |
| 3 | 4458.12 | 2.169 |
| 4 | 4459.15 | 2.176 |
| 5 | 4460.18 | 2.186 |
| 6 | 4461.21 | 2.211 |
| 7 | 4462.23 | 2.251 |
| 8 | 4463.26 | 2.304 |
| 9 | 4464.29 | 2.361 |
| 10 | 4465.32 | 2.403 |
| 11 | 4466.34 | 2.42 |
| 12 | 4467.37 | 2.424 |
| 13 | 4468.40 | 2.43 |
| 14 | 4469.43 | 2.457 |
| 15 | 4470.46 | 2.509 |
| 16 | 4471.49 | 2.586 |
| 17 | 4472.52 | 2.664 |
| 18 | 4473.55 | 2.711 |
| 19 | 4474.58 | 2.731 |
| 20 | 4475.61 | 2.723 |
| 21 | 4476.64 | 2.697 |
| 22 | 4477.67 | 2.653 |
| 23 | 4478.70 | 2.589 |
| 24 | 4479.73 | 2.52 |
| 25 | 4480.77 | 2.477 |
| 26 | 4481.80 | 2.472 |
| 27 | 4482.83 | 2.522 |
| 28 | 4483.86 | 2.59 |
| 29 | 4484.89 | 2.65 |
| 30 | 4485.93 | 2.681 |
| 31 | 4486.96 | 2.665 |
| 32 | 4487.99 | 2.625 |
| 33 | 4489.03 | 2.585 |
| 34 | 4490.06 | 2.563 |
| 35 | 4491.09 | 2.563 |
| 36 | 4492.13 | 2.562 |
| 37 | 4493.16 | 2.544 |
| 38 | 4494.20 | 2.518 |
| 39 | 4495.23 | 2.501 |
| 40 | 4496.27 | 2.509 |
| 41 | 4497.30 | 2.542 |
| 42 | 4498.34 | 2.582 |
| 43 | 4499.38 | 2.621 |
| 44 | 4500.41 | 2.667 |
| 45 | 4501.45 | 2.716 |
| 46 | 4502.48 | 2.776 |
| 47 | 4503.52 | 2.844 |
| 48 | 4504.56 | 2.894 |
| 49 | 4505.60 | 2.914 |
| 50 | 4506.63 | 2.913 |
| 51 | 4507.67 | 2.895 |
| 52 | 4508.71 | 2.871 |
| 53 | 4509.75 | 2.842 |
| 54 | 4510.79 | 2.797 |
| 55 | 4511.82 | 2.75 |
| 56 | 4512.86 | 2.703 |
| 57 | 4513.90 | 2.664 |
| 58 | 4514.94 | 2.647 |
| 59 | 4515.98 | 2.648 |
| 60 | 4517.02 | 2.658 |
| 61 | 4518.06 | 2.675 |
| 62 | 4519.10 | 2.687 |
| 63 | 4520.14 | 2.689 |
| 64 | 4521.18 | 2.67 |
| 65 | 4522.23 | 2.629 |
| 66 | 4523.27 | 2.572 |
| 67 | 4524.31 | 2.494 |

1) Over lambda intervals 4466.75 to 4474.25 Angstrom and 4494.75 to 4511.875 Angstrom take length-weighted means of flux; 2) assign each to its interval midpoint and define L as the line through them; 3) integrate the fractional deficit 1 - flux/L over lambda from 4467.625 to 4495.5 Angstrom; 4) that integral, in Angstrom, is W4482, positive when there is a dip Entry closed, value 0.3 Angstrom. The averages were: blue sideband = 2.54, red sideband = 2.74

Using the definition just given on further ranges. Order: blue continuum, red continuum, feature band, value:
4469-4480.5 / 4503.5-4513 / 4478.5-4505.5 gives 1.2 Angstrom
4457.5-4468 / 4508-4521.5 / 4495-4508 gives -0.6 Angstrom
